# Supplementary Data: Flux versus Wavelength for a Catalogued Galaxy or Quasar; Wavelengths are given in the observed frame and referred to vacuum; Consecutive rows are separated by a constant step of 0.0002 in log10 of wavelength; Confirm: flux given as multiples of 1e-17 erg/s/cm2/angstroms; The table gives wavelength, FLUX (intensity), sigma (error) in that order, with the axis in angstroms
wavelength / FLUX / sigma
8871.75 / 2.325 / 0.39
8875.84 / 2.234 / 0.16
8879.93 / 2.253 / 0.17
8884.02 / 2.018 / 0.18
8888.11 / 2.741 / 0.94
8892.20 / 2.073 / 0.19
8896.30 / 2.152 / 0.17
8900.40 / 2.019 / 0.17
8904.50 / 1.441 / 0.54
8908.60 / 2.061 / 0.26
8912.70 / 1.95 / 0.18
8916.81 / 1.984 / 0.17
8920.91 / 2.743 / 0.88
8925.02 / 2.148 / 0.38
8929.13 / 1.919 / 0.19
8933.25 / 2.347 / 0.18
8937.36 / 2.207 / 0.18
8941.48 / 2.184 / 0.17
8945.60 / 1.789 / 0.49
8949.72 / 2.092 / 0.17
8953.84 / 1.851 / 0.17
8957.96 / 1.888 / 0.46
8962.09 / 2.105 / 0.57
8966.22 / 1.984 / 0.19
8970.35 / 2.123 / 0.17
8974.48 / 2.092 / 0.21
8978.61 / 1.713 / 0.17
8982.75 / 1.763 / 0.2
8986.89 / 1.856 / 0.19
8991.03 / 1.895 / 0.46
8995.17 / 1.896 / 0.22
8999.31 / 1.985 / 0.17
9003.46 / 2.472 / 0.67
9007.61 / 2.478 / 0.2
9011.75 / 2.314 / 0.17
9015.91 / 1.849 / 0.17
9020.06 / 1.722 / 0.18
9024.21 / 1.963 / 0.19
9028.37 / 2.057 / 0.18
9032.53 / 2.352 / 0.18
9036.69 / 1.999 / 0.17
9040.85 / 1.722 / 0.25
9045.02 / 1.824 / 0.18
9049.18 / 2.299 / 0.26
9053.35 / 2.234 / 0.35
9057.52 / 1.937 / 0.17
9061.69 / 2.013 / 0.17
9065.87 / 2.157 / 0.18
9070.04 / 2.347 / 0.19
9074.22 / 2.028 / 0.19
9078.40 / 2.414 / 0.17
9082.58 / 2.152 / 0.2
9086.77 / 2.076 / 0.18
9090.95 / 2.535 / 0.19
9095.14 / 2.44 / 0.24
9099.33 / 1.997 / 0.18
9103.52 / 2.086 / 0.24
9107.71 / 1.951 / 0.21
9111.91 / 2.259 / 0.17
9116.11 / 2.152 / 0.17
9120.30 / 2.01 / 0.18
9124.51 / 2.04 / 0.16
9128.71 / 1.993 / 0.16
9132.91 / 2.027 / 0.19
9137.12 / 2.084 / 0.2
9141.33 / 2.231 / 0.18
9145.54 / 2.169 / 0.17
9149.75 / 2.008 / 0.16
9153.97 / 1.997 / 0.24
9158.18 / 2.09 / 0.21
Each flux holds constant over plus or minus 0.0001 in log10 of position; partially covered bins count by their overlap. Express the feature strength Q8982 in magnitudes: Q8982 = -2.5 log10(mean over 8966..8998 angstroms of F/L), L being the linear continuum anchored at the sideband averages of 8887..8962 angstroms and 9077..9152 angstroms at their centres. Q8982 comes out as 0.10 mag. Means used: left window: 2.08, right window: 2.14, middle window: 1.91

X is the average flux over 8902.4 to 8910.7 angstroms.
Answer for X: 1.75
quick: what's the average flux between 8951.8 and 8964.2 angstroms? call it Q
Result 1.95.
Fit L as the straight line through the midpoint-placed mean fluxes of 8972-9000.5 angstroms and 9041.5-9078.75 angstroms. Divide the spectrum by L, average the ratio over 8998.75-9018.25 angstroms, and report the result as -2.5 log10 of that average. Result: -0.14 mag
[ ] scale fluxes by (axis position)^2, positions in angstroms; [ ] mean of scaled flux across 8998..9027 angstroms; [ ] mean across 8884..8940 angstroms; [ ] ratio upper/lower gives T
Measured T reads 1.0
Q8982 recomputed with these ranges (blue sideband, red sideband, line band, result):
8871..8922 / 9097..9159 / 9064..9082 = -0.07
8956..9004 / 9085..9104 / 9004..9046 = 0.01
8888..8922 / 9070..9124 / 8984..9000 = 0.12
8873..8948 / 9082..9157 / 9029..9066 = 0.04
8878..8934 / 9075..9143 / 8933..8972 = 0.05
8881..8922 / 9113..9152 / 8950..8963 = 0.08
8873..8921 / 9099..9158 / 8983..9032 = 0.03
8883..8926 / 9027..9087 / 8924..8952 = 0.01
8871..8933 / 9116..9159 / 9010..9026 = 0.08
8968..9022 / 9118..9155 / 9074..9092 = -0.10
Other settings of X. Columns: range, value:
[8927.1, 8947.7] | 2.09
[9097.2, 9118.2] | 2.09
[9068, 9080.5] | 2.26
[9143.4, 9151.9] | 2.09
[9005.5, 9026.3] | 2.07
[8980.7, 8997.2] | 1.85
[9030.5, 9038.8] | 2.17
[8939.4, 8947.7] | 1.99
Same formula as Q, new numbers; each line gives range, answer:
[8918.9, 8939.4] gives 2.27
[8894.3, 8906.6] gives 1.87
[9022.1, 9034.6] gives 2.12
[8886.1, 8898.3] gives 2.32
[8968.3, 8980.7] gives 1.98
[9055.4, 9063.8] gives 1.98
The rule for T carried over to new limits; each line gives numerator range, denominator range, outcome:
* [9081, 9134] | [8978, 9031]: 1.09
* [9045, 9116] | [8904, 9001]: 1.11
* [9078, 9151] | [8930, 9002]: 1.11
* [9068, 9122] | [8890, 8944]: 1.09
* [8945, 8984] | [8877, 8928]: 0.93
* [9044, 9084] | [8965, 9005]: 1.11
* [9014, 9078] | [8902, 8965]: 1.02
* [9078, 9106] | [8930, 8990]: 1.15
